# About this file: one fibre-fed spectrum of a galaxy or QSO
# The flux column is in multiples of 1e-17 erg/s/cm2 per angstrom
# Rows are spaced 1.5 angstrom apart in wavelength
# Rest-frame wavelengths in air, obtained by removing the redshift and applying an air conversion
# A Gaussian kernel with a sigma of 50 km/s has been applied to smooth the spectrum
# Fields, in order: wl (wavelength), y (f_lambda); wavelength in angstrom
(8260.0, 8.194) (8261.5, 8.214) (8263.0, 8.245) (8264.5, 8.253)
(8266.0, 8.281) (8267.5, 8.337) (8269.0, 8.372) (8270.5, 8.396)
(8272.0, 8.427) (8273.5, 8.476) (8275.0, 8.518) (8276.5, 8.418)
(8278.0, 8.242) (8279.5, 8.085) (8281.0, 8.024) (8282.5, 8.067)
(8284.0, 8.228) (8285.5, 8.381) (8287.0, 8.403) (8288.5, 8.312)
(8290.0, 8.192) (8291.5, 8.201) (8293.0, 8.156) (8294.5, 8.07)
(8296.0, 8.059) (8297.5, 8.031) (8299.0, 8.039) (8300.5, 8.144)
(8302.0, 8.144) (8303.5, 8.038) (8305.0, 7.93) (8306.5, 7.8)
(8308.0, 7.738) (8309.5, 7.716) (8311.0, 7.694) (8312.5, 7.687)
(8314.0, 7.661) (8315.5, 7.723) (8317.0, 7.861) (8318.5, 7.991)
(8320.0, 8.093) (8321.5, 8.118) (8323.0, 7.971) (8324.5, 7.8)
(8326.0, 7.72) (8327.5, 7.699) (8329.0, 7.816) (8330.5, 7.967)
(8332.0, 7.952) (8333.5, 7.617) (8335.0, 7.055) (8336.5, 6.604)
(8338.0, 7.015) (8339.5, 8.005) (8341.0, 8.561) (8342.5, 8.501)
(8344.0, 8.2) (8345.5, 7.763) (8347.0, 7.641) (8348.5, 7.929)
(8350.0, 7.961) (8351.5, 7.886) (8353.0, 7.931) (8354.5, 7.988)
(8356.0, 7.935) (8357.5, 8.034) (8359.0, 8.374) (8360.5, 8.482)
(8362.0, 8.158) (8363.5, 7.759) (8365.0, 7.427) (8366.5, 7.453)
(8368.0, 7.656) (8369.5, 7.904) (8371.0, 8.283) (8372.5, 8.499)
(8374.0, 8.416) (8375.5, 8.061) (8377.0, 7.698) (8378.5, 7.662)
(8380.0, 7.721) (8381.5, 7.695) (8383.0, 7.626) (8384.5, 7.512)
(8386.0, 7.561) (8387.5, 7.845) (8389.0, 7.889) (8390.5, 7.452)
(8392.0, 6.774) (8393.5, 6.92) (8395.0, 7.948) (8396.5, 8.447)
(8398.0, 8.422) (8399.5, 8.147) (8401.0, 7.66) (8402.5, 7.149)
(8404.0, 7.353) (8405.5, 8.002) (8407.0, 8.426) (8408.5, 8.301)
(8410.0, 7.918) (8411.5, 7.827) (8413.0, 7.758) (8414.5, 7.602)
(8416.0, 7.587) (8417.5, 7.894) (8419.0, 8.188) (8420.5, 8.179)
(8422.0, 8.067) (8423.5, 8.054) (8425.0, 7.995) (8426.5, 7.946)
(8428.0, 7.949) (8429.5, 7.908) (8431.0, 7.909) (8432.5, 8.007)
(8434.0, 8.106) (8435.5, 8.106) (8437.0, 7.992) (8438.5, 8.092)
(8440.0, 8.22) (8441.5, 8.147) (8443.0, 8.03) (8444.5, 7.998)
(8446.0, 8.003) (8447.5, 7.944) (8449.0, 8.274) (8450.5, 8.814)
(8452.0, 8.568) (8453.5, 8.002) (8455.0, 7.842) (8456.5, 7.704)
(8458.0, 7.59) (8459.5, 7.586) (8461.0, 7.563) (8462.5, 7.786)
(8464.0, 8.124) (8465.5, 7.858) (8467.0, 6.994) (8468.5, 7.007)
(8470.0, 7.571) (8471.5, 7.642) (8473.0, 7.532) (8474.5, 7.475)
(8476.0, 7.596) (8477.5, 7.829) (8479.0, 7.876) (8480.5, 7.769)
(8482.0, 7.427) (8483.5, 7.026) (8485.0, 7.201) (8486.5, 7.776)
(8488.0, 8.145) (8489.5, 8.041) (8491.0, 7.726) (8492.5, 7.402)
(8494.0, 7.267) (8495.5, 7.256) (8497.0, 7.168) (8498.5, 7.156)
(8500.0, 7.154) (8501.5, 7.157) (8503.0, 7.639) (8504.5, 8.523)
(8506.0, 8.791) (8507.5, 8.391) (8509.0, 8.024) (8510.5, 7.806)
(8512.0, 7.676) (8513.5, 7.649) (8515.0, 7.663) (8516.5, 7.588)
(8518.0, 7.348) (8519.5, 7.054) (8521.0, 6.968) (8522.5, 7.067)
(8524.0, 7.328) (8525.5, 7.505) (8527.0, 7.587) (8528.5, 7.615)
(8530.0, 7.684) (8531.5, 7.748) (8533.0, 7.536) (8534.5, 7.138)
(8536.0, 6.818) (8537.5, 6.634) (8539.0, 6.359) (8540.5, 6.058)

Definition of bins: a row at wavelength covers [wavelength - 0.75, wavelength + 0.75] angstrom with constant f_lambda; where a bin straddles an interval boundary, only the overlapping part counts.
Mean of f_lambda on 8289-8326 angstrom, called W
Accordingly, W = 7.95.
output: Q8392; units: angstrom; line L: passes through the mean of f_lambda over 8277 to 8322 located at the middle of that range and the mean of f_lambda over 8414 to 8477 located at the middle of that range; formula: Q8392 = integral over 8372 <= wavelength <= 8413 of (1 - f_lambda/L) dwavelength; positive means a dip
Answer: 0.7 angstrom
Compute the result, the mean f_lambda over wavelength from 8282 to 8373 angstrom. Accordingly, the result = 7.93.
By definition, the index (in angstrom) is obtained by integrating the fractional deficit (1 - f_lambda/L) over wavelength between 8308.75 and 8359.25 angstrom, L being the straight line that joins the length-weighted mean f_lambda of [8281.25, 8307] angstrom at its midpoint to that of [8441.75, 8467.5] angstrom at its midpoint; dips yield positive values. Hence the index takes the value 1.6 angstrom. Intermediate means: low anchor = 8.13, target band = 7.83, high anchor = 7.94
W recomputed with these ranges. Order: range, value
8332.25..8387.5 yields 7.85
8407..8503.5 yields 7.79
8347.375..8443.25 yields 7.9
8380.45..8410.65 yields 7.75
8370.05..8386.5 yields 7.89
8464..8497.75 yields 7.54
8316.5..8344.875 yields 7.82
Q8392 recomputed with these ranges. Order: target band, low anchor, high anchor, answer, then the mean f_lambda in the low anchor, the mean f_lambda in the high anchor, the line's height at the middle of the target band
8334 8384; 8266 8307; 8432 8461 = 1.6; 8.21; 8.04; 8.13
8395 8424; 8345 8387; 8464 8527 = -0.6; 7.89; 7.57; 7.78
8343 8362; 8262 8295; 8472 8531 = 0.1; 8.28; 7.59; 8.05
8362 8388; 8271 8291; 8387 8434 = 0.5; 8.29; 7.86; 7.98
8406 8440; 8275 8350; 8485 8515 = -0.8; 7.95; 7.71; 7.81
